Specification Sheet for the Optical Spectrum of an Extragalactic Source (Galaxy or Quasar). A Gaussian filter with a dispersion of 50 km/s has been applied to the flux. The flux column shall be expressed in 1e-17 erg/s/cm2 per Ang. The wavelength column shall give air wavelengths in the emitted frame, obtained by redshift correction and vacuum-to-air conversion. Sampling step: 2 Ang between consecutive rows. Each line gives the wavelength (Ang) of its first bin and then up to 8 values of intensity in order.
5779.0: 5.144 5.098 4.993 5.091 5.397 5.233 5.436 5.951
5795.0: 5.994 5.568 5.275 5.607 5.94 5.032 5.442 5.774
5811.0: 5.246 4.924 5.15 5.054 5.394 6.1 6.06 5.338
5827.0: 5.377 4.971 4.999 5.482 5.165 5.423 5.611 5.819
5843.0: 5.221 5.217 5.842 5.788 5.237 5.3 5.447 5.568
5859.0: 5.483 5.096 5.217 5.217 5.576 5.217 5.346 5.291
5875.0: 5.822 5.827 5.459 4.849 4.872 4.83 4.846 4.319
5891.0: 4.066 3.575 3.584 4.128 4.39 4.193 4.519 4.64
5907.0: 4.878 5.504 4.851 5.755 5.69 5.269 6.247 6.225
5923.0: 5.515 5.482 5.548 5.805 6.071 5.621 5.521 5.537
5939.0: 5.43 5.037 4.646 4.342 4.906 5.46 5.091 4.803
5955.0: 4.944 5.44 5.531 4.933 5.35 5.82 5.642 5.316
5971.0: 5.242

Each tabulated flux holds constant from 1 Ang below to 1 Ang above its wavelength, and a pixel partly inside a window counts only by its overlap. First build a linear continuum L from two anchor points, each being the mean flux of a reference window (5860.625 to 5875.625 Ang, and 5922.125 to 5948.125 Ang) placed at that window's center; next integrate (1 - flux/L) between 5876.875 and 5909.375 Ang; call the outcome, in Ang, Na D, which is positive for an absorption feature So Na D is 4.7 Ang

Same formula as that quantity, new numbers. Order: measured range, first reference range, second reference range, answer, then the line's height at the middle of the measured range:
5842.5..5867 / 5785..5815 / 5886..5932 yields -0.8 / 5.23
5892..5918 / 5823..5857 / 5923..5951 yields 3.3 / 5.36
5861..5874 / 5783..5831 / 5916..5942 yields 0.6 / 5.53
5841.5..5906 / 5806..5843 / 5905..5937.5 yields 5.6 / 5.49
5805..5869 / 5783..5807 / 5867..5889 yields -0.6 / 5.34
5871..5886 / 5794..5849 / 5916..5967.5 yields 0.4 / 5.42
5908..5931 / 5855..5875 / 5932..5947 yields -2.0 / 5.2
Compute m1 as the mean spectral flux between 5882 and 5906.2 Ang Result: 4.33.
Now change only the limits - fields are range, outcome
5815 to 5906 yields 5.13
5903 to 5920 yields 5.31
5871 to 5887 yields 5.26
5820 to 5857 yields 5.47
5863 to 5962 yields 5.12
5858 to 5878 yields 5.41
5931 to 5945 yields 5.29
